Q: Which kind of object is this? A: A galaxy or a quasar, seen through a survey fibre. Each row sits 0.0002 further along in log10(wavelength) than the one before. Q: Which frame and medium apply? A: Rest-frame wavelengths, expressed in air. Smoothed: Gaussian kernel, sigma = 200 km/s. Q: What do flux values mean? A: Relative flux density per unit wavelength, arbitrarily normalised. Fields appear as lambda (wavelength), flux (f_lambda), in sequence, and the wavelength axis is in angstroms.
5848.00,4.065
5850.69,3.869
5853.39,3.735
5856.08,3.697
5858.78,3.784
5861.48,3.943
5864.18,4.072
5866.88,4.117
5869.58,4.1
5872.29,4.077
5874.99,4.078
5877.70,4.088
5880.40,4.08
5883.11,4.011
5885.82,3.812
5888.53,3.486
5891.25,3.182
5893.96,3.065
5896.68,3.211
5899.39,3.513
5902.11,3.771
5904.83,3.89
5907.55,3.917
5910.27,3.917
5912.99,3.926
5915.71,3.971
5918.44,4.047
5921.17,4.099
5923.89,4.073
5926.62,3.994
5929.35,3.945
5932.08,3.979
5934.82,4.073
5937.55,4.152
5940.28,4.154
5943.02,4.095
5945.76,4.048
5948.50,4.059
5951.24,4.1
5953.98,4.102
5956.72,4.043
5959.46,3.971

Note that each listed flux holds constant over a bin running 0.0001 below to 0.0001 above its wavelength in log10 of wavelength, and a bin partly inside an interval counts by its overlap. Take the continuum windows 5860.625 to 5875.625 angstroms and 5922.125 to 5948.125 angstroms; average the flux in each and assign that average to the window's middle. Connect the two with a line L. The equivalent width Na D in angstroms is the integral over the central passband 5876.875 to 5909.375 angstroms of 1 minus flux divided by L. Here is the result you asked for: 3.2 angstroms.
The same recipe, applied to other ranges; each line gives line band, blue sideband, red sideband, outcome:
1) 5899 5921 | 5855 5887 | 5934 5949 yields 0.84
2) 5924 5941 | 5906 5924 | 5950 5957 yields -0.06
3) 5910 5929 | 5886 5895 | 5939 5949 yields -1.37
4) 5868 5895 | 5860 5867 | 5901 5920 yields 1.21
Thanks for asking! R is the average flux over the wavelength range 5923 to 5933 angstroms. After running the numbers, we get 3.99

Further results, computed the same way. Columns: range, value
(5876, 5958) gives 3.89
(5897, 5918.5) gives 3.83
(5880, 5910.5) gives 3.63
